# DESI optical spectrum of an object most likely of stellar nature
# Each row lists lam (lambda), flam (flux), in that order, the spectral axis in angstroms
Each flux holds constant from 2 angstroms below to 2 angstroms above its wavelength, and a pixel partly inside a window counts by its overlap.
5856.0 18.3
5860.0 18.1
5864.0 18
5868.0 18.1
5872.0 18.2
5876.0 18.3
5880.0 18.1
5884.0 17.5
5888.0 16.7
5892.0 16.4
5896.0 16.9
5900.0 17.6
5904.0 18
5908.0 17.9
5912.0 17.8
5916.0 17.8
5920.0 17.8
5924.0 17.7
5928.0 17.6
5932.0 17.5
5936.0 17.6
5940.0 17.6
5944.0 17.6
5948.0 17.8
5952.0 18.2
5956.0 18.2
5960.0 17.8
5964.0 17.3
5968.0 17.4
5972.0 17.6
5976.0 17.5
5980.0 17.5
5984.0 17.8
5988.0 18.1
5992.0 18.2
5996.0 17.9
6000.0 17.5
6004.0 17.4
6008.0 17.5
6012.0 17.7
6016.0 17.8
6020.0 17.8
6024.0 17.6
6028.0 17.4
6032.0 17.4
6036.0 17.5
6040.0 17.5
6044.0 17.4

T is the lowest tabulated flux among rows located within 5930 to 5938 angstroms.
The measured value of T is 17.5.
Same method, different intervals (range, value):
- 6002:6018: 17.4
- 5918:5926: 17.7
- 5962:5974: 17.3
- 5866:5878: 18.1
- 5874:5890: 16.7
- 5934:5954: 17.6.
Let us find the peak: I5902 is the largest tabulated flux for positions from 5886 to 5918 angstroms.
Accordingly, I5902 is 18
